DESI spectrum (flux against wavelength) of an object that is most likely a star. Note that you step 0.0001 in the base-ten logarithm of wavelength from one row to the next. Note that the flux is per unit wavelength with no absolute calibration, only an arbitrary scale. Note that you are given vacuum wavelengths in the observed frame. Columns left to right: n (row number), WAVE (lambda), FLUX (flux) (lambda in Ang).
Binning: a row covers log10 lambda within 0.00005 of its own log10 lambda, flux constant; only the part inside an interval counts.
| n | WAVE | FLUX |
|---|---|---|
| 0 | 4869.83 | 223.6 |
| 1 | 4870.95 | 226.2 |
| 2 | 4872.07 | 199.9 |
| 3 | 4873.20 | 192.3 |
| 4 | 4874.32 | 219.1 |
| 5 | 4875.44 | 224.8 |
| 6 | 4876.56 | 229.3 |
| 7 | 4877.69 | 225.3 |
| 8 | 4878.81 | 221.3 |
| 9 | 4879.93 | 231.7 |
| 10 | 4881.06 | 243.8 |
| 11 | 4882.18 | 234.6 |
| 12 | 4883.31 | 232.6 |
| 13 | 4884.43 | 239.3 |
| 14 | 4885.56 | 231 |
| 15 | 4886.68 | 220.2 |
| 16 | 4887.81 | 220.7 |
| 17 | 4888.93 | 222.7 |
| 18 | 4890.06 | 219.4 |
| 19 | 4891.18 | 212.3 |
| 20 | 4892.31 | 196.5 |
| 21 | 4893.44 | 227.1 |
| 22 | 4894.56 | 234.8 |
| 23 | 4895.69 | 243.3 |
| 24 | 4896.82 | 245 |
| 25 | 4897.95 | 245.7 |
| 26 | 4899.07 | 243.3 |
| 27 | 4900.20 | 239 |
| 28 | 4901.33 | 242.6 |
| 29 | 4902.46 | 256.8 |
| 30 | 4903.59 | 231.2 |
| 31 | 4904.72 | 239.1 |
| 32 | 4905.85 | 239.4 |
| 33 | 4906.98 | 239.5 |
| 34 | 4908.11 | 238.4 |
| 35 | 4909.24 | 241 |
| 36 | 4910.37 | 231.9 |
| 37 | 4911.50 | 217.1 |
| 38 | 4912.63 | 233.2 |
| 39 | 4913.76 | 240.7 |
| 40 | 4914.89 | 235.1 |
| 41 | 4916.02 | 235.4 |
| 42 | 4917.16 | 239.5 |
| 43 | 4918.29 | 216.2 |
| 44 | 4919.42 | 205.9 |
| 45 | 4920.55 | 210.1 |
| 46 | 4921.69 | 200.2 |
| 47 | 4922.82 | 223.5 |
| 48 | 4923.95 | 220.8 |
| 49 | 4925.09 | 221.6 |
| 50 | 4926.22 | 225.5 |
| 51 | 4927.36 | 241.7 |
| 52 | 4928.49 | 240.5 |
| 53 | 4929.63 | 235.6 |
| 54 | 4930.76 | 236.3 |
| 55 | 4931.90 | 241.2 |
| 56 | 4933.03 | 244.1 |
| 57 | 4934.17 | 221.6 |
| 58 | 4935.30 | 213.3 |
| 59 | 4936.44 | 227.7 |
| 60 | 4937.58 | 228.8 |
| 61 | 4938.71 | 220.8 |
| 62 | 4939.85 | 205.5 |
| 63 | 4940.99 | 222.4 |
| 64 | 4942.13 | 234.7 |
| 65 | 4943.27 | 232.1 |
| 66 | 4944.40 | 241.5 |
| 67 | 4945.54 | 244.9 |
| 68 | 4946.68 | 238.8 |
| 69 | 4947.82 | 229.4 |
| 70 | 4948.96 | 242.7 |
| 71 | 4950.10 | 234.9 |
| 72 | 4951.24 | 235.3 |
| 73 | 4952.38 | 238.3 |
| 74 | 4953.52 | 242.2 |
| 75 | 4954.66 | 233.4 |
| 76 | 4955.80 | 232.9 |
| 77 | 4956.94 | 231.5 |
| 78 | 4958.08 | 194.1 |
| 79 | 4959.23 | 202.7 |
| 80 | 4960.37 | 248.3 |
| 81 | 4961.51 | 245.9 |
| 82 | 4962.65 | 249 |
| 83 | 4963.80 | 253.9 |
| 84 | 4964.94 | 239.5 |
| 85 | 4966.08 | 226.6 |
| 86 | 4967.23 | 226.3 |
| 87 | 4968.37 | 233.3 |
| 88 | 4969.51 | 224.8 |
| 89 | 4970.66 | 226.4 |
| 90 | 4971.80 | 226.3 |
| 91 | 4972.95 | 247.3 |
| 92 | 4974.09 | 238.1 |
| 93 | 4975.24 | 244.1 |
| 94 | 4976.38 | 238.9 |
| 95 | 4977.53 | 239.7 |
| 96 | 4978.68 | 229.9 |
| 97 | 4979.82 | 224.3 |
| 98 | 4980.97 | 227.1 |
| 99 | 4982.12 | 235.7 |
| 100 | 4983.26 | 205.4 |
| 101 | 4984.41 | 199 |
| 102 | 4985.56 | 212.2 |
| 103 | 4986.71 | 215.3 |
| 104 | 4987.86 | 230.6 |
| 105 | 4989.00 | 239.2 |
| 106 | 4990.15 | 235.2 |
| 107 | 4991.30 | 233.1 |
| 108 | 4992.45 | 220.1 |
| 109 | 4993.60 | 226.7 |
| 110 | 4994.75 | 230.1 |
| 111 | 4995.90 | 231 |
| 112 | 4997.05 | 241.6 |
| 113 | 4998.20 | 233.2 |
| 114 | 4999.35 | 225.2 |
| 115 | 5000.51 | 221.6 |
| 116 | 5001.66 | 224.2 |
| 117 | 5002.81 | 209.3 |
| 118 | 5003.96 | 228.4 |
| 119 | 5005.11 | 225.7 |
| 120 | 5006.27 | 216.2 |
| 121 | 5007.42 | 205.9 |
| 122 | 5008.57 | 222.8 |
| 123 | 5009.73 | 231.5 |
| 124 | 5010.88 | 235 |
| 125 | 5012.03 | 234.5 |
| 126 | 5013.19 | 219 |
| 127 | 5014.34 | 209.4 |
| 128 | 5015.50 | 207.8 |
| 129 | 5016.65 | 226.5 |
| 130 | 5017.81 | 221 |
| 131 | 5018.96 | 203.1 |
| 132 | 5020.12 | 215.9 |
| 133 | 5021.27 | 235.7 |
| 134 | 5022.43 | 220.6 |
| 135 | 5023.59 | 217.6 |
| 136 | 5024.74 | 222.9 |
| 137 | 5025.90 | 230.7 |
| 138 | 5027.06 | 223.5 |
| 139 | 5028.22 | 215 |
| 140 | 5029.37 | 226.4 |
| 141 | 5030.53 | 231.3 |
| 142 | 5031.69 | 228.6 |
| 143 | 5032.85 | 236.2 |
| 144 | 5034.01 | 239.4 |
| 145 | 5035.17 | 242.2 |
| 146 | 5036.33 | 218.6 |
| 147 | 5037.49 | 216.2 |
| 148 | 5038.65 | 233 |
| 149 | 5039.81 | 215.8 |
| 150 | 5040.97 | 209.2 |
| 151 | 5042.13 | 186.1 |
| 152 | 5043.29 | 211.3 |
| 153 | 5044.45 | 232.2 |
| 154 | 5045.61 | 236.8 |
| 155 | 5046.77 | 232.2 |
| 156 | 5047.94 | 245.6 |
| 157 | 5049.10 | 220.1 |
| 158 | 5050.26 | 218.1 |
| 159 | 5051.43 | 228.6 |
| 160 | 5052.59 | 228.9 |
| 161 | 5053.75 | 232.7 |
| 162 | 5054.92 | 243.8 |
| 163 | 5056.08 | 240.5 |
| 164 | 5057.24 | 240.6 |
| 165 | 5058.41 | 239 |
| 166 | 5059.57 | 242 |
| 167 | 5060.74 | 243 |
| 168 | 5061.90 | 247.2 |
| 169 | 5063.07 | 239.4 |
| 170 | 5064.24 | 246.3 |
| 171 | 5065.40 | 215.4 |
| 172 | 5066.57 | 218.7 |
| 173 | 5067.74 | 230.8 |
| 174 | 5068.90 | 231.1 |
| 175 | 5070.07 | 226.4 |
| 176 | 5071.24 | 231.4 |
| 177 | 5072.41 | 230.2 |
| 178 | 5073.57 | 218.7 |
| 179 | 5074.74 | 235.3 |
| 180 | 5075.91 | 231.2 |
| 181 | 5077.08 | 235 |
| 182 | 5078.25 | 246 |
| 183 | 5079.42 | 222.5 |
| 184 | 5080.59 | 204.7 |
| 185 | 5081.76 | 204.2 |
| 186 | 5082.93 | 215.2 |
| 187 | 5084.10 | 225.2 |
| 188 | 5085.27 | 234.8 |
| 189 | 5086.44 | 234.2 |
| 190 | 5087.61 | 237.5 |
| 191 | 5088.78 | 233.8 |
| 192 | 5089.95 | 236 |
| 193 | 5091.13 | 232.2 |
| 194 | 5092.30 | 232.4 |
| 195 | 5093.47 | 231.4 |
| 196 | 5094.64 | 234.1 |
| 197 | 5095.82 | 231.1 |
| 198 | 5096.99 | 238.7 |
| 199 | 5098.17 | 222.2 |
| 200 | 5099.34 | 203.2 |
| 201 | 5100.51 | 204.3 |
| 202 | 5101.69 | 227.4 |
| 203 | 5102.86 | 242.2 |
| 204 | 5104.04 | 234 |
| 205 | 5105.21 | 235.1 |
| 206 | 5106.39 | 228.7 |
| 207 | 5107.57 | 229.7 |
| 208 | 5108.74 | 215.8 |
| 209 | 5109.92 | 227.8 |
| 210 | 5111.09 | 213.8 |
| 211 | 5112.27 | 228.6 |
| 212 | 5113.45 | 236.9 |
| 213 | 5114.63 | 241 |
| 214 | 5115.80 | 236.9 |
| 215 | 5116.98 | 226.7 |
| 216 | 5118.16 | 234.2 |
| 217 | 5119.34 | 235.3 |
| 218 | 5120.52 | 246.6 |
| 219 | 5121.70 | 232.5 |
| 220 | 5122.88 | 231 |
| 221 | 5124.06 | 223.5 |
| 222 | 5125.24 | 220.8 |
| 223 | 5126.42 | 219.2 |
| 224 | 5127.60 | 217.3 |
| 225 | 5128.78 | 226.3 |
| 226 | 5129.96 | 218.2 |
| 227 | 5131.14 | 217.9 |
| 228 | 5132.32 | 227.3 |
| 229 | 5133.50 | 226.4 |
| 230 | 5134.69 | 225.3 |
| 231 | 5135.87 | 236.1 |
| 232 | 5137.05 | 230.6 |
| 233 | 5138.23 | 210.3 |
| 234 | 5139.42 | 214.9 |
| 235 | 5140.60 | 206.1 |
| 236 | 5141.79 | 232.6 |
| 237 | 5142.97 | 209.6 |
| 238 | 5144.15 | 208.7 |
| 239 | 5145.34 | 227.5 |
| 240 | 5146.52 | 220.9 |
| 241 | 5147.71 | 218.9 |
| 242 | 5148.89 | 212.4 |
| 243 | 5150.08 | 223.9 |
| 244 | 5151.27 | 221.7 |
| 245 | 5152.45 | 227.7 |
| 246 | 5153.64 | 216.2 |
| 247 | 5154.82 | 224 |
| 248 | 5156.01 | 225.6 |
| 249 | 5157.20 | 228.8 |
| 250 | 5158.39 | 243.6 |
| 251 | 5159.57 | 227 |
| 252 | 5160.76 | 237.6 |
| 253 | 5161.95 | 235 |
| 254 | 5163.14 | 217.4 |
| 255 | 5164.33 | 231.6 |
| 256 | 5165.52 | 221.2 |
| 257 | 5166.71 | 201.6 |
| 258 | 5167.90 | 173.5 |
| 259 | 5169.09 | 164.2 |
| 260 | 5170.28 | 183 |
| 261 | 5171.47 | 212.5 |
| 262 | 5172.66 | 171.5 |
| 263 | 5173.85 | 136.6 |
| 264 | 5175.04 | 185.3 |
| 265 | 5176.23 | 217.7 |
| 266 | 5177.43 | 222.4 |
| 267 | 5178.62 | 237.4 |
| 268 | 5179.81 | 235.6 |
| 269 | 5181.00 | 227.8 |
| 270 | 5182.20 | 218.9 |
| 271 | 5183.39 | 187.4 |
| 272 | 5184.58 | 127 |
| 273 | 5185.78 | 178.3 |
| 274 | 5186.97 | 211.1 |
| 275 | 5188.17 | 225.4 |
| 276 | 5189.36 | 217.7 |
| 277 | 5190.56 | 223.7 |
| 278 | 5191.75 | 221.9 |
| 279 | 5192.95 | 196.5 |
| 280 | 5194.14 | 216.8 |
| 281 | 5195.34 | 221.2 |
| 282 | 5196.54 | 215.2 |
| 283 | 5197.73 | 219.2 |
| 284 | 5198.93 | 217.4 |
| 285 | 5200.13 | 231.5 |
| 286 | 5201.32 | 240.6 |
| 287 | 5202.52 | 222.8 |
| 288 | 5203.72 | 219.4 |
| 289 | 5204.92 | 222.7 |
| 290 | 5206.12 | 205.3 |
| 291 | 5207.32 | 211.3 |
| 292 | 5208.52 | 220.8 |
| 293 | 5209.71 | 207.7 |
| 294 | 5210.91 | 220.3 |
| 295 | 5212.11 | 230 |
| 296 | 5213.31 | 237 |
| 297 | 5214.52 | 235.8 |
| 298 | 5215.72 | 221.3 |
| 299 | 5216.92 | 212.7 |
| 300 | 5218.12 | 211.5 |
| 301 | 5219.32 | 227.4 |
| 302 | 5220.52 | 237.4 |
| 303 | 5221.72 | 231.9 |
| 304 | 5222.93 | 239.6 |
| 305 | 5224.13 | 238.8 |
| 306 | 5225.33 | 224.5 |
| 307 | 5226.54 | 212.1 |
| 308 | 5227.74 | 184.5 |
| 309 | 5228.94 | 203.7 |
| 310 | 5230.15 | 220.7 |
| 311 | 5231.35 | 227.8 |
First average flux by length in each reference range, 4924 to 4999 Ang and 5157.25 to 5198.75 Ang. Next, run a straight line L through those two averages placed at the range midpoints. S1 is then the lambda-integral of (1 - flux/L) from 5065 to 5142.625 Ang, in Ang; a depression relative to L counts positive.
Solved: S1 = -4.0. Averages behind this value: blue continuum 231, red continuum 208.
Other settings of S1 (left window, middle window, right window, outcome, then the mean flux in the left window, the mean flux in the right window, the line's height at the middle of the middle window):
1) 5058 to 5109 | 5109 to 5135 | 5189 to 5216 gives -0.12 Ang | 230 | 221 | 227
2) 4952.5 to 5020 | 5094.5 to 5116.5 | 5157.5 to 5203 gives -1.14 Ang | 227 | 210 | 217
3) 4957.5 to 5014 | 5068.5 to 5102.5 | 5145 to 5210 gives -1.11 Ang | 228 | 213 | 220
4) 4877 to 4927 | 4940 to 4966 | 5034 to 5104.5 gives -0.54 Ang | 230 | 229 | 230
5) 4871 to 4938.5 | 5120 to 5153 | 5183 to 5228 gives -0.44 Ang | 229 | 217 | 220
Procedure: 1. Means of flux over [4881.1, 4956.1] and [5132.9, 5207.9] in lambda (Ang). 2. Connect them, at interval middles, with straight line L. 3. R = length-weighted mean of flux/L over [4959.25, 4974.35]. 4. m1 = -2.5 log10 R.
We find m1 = -0.04 mag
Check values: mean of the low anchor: 231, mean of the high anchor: 214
